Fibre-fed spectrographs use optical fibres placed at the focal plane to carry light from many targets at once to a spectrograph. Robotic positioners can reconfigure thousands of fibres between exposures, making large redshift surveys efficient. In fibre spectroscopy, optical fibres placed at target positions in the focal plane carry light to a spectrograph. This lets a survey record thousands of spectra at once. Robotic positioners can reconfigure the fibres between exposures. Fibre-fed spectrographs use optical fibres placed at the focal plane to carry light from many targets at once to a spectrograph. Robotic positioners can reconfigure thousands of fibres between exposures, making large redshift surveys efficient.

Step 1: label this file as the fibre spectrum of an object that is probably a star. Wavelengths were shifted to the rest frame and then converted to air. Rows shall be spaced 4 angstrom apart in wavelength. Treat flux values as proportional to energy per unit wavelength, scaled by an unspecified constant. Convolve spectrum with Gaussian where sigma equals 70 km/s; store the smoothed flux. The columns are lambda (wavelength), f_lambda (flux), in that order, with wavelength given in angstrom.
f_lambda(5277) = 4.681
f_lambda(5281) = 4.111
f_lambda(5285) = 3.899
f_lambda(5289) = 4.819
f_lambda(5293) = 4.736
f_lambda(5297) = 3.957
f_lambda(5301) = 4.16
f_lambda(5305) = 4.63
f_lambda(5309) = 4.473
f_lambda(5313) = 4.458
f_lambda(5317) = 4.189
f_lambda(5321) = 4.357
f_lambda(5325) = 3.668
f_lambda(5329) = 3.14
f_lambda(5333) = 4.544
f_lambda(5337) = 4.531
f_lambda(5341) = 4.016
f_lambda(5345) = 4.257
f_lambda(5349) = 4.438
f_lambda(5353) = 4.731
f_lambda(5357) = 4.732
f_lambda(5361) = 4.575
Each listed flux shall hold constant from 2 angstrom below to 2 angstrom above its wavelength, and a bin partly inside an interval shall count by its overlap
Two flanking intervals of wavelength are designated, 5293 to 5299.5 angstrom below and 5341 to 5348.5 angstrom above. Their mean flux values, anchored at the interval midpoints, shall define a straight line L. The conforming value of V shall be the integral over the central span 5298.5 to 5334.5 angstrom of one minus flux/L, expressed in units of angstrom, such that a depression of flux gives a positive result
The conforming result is 0.4 angstrom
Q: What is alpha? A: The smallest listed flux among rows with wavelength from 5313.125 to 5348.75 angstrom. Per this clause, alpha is 3.14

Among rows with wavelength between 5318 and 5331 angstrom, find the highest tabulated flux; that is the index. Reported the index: 4.357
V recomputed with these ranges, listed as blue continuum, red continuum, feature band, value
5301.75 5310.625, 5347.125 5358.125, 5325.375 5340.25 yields 1.79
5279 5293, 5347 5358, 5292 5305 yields 0.27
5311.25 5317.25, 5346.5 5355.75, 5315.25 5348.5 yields 2.69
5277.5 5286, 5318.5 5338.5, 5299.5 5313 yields -1.16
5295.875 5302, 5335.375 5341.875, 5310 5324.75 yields -0.34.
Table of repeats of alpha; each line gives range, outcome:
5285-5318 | 3.899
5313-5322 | 4.189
